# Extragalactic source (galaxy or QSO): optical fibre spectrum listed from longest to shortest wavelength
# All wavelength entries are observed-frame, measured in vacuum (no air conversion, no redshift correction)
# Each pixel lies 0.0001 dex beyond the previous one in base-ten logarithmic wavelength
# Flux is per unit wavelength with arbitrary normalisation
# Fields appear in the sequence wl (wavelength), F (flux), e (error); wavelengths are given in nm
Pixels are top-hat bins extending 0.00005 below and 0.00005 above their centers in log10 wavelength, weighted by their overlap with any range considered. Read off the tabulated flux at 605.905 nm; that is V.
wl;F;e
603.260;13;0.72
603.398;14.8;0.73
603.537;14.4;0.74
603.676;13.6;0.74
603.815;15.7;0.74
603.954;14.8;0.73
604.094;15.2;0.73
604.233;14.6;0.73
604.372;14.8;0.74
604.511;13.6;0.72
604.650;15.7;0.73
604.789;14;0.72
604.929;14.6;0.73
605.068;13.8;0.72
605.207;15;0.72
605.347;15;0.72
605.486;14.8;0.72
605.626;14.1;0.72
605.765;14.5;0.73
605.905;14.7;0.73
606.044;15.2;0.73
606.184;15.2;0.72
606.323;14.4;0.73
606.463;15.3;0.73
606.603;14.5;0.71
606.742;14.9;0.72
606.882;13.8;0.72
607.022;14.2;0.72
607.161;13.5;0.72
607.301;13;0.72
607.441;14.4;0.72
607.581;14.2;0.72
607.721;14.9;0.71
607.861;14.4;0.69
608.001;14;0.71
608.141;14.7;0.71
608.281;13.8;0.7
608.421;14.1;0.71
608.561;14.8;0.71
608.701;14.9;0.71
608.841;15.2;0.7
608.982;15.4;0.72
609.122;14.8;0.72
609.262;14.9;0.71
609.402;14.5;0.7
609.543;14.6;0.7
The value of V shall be 14.7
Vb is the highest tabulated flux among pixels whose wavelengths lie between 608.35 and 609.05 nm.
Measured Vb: 15.4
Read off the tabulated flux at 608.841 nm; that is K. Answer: 15.2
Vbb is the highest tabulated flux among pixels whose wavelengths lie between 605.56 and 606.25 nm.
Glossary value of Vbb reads 15.2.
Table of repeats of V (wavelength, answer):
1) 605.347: 15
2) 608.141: 14.7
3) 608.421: 14.1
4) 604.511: 13.6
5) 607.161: 13.5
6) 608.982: 15.4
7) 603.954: 14.8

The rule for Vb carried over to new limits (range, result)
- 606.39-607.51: 15.3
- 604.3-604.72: 15.7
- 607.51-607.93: 14.9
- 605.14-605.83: 15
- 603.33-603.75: 14.8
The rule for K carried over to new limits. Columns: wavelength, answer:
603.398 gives 14.8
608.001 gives 14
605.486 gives 14.8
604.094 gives 15.2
